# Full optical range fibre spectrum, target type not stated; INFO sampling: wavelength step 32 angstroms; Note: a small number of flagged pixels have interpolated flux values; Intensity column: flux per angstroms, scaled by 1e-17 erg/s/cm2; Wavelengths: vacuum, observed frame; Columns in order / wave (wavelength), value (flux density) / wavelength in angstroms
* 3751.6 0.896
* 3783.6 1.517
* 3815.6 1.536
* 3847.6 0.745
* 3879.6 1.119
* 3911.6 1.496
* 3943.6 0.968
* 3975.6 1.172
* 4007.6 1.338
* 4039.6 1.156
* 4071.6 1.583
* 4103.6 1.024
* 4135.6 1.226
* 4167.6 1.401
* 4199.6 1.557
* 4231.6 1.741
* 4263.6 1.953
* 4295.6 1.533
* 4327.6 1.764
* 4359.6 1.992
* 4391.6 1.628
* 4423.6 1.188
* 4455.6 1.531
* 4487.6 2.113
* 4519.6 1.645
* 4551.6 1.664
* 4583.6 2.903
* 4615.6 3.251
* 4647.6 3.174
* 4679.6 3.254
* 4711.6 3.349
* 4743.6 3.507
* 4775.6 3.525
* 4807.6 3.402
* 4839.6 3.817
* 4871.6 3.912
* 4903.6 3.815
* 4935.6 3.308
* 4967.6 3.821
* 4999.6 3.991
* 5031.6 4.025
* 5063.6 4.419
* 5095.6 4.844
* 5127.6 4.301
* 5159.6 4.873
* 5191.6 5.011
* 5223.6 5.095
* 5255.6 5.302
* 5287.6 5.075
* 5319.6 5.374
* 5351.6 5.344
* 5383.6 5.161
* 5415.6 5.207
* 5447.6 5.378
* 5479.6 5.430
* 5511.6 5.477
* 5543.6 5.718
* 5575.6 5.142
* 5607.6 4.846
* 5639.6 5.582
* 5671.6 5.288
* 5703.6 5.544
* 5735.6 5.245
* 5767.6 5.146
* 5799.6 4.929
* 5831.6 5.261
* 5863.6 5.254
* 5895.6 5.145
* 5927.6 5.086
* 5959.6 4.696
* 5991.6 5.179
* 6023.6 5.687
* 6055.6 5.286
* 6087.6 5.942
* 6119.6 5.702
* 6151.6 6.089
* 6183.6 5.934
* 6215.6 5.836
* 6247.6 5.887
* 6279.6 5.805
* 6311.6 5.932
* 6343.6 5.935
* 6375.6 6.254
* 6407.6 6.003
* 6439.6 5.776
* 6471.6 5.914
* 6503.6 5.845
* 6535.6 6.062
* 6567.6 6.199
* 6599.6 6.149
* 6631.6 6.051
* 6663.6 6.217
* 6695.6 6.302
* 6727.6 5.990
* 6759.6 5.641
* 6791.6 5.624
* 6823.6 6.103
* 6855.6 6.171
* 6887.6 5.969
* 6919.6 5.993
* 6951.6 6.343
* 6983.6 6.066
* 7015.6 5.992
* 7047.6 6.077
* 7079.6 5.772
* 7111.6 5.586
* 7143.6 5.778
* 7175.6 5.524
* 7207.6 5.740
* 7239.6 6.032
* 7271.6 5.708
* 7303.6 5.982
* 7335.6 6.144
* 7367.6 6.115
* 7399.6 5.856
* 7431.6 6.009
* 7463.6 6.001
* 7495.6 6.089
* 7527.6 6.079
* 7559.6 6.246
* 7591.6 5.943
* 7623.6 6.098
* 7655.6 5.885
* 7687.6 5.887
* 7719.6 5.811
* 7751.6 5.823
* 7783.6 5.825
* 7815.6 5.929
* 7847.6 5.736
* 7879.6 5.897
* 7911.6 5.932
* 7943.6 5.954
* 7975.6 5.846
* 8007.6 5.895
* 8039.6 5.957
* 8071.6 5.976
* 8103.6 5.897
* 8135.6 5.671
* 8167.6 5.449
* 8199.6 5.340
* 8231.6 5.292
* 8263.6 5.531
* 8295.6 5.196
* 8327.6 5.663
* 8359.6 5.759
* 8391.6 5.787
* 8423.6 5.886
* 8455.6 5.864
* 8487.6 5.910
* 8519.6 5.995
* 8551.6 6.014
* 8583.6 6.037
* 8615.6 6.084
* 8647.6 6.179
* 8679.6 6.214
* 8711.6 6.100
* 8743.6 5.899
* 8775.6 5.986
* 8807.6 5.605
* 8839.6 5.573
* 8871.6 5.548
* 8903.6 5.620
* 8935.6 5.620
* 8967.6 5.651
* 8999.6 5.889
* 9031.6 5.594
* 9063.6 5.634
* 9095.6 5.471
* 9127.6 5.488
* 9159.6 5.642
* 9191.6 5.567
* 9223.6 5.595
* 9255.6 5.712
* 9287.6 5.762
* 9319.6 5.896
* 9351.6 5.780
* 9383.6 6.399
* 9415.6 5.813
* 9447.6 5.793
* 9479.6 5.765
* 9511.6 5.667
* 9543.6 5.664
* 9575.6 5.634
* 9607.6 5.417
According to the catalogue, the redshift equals 0.149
